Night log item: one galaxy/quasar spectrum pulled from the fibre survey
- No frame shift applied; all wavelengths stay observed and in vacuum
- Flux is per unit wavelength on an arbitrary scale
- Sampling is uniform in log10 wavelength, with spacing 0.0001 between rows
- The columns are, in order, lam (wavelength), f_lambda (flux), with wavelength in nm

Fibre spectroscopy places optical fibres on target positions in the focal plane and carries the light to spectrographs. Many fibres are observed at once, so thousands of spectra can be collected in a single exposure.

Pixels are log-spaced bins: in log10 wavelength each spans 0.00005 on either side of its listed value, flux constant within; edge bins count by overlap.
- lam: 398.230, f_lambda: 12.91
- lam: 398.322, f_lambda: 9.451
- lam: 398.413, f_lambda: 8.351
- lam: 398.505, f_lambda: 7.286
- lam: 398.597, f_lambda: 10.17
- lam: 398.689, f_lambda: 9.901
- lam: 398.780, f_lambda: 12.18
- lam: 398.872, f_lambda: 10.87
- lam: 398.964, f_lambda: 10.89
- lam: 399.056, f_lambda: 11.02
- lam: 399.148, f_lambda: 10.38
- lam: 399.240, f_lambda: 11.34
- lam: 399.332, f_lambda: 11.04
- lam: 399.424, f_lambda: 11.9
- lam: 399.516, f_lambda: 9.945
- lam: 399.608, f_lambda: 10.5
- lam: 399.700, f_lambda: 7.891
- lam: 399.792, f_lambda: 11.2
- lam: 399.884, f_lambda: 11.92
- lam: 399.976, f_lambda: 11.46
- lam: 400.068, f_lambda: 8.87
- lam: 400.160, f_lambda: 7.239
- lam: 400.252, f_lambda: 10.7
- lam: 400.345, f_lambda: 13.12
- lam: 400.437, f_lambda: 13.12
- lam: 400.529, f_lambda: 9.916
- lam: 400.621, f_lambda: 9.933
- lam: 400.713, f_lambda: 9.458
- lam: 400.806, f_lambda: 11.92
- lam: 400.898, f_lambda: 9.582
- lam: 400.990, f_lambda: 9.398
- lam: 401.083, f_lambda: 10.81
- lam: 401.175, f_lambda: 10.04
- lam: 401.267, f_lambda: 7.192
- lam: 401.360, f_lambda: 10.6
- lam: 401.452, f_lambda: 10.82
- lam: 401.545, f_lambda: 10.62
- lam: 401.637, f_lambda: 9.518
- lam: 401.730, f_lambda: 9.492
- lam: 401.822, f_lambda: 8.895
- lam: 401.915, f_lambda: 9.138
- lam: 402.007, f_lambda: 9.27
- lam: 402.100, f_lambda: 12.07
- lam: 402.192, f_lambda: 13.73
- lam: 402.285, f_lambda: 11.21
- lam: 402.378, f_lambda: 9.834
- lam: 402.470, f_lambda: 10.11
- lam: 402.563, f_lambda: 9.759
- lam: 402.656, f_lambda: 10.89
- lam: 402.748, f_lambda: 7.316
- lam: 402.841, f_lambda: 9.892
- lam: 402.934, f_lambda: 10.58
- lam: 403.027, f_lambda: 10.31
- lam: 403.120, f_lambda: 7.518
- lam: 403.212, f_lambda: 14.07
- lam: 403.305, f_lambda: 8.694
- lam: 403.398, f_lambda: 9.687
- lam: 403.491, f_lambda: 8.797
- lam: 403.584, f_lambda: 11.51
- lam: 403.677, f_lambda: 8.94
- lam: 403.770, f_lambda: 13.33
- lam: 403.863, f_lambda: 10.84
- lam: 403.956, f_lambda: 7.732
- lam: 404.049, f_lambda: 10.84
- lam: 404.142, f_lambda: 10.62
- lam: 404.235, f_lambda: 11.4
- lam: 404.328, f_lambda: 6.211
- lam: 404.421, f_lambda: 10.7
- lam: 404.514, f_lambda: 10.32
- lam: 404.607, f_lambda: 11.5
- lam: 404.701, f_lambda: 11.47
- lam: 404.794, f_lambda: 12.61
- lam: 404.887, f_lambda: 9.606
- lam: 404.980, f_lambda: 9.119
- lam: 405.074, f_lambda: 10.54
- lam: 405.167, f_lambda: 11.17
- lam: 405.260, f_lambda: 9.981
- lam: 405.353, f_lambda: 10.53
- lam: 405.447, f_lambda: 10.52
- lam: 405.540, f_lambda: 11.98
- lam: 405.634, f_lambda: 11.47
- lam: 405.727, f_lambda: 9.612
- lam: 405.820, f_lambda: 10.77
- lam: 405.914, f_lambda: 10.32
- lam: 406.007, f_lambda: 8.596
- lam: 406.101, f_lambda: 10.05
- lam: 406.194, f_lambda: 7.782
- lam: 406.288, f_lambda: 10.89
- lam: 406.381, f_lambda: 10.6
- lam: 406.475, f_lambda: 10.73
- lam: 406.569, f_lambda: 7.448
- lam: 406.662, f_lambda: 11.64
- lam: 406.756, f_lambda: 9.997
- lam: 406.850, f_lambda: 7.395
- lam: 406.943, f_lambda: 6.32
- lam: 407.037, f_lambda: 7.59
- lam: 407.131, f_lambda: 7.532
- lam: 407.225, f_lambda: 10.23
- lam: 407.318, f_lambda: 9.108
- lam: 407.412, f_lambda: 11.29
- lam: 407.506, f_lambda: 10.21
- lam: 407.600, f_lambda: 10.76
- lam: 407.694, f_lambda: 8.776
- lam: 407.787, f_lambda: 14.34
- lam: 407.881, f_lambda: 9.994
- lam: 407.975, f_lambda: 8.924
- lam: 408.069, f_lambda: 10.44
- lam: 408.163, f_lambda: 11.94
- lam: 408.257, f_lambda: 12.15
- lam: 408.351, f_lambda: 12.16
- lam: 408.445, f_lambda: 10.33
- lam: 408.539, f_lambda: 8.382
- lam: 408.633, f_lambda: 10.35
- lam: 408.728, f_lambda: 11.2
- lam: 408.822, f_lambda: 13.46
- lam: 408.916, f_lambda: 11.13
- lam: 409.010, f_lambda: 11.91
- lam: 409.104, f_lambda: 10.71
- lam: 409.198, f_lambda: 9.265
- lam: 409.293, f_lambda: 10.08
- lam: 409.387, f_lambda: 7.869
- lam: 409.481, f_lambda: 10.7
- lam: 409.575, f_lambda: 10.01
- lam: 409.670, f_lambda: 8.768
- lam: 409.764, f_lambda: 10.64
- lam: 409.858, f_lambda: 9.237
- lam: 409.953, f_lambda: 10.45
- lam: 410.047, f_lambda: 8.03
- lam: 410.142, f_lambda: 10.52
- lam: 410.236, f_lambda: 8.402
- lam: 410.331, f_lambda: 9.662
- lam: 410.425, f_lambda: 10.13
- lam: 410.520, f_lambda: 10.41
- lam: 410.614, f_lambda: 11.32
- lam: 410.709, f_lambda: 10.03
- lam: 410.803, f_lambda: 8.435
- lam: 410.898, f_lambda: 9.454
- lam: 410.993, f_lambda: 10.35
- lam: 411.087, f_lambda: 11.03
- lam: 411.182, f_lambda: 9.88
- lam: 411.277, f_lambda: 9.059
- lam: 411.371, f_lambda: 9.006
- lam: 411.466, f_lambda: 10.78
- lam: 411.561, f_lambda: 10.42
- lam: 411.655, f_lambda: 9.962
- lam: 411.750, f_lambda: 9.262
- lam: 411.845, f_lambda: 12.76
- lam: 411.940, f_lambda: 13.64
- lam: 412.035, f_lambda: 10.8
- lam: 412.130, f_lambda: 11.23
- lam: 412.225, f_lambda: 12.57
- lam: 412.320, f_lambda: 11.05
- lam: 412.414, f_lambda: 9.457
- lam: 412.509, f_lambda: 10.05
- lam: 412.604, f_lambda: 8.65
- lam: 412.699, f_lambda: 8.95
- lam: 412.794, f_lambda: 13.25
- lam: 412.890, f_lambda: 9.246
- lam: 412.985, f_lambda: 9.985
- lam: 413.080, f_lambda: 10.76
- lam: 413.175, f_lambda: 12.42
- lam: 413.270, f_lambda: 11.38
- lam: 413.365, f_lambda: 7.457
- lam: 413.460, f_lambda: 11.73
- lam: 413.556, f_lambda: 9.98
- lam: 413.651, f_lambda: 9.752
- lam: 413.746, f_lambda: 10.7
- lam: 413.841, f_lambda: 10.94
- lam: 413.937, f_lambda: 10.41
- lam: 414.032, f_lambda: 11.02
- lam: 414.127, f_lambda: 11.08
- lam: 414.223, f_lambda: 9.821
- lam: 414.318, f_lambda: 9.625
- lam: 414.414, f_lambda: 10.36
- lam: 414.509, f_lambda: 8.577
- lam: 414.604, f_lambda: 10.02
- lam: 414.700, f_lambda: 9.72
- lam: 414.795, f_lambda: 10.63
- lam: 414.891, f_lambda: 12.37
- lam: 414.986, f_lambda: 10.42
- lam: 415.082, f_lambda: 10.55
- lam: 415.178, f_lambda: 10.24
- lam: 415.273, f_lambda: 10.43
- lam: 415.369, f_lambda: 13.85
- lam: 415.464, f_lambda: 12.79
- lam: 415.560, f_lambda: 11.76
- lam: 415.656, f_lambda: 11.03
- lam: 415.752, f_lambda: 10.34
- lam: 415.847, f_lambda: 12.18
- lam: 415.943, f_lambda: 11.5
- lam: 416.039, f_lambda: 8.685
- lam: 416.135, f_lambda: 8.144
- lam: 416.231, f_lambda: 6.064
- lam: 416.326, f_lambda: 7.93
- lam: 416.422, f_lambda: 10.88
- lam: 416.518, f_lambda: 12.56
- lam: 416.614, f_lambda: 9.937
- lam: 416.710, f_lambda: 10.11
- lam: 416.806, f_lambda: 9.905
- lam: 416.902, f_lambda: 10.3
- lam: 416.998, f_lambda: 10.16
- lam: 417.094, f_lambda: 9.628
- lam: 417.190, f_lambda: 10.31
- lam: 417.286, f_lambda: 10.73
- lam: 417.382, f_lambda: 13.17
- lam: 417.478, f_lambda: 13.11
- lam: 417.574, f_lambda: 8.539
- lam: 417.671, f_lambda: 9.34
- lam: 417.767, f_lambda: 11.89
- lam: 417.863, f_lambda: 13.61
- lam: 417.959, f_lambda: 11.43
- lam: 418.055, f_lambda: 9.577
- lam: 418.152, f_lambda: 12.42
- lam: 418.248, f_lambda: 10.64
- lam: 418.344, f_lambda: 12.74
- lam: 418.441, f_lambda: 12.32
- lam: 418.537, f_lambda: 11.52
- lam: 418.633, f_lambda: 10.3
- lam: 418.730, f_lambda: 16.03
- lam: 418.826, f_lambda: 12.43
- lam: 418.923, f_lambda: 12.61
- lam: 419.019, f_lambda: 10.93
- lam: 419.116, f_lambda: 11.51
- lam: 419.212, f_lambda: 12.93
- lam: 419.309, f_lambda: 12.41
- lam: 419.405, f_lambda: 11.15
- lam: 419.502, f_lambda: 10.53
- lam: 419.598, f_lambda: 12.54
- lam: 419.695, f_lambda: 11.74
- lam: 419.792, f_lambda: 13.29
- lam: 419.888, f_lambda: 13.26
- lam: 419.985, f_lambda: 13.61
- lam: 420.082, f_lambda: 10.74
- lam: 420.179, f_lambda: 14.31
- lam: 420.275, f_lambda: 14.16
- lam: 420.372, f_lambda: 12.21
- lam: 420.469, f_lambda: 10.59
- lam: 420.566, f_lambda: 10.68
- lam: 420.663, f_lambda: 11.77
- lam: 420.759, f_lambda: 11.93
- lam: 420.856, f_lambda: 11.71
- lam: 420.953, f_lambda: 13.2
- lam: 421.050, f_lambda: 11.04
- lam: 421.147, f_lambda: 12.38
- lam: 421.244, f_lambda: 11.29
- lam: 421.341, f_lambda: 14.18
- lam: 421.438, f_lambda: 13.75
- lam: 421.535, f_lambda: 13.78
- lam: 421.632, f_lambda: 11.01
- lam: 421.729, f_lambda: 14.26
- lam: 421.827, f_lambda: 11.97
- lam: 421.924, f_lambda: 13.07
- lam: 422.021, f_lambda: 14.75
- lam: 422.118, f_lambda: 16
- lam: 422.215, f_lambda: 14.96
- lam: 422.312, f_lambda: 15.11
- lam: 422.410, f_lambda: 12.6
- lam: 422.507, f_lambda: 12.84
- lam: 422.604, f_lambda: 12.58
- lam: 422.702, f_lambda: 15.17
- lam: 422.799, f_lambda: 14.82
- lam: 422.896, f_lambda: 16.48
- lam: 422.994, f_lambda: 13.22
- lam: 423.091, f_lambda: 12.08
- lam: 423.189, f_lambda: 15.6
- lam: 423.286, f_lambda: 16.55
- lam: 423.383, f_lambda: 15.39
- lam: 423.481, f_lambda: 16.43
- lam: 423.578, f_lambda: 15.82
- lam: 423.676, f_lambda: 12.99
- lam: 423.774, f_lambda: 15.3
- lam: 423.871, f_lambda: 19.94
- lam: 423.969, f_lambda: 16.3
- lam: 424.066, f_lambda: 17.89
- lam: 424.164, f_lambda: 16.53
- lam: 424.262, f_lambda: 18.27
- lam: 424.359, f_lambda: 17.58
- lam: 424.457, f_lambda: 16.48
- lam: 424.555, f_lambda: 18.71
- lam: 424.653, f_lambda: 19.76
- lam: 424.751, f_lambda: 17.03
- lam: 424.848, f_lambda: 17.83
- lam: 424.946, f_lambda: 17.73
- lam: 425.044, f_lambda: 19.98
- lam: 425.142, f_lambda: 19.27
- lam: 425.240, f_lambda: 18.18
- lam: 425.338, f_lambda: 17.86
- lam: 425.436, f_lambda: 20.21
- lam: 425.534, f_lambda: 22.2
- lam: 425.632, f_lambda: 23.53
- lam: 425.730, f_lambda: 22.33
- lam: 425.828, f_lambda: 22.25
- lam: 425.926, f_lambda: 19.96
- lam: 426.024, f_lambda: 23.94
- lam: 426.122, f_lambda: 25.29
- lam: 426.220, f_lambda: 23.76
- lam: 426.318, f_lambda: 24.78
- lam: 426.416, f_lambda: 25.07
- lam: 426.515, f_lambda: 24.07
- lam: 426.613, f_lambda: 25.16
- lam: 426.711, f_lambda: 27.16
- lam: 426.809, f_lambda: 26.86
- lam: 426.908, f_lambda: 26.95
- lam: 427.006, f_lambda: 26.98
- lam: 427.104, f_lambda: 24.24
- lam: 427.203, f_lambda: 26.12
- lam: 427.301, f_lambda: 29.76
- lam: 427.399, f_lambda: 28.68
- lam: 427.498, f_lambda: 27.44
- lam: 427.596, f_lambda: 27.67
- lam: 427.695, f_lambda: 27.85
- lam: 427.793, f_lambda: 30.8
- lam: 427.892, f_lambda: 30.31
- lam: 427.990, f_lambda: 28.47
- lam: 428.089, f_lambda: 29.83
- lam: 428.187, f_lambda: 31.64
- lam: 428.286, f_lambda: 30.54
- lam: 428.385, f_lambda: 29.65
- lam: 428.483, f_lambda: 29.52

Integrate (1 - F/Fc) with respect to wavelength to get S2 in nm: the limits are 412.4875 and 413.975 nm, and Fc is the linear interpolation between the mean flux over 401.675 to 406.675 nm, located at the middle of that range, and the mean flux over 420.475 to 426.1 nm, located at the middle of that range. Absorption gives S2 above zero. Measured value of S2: 0.30 nm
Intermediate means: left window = 10.2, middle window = 10.4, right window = 16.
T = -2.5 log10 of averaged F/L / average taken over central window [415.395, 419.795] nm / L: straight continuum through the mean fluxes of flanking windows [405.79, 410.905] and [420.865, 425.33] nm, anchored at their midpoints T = 0.19 mag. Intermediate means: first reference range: 9.98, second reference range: 15.3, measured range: 11.2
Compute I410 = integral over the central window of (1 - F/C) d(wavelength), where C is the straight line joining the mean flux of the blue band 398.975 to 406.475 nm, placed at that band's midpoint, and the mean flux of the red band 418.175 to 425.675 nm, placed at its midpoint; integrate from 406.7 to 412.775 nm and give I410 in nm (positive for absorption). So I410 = 0.86 nm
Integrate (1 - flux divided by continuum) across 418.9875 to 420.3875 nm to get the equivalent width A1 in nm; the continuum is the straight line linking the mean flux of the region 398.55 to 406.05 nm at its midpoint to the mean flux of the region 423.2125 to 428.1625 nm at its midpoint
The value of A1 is 0.49 nm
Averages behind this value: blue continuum 10.4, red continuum 22.1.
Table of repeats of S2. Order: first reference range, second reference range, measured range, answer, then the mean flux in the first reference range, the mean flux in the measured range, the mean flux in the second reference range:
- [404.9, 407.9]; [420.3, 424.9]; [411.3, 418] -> 0.91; 9.91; 10.6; 14.6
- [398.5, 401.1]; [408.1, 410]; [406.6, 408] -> 0.12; 10.5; 9.6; 10.5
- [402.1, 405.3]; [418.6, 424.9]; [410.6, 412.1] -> 0.19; 10.3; 10.4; 14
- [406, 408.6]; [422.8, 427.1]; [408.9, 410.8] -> 0.23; 9.87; 9.91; 19.8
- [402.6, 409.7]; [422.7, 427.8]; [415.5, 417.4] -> 0.68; 10.2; 10.2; 20.8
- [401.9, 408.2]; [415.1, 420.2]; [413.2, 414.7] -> 0.10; 10.1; 10.2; 11.3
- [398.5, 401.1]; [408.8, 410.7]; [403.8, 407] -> 0.07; 10.5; 10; 10.1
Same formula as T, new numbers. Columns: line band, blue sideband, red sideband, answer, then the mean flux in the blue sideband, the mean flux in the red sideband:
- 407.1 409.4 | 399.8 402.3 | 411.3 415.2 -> -0.01 mag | 10.4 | 10.5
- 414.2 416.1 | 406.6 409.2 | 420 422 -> 0.07 mag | 10.3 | 12.5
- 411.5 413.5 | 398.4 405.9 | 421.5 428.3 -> 0.35 mag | 10.3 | 20.2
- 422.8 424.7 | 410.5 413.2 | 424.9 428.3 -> 0.33 mag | 10.5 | 25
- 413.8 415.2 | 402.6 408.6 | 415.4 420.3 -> 0.07 mag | 10.1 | 11.4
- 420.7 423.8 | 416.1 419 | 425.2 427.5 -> 0.29 mag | 11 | 24.2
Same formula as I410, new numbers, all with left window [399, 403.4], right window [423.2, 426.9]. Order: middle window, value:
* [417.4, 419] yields 0.50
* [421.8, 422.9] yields 0.28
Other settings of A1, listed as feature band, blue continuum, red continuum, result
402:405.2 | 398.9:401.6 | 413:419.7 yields 0.06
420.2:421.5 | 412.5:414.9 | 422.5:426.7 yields 0.29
